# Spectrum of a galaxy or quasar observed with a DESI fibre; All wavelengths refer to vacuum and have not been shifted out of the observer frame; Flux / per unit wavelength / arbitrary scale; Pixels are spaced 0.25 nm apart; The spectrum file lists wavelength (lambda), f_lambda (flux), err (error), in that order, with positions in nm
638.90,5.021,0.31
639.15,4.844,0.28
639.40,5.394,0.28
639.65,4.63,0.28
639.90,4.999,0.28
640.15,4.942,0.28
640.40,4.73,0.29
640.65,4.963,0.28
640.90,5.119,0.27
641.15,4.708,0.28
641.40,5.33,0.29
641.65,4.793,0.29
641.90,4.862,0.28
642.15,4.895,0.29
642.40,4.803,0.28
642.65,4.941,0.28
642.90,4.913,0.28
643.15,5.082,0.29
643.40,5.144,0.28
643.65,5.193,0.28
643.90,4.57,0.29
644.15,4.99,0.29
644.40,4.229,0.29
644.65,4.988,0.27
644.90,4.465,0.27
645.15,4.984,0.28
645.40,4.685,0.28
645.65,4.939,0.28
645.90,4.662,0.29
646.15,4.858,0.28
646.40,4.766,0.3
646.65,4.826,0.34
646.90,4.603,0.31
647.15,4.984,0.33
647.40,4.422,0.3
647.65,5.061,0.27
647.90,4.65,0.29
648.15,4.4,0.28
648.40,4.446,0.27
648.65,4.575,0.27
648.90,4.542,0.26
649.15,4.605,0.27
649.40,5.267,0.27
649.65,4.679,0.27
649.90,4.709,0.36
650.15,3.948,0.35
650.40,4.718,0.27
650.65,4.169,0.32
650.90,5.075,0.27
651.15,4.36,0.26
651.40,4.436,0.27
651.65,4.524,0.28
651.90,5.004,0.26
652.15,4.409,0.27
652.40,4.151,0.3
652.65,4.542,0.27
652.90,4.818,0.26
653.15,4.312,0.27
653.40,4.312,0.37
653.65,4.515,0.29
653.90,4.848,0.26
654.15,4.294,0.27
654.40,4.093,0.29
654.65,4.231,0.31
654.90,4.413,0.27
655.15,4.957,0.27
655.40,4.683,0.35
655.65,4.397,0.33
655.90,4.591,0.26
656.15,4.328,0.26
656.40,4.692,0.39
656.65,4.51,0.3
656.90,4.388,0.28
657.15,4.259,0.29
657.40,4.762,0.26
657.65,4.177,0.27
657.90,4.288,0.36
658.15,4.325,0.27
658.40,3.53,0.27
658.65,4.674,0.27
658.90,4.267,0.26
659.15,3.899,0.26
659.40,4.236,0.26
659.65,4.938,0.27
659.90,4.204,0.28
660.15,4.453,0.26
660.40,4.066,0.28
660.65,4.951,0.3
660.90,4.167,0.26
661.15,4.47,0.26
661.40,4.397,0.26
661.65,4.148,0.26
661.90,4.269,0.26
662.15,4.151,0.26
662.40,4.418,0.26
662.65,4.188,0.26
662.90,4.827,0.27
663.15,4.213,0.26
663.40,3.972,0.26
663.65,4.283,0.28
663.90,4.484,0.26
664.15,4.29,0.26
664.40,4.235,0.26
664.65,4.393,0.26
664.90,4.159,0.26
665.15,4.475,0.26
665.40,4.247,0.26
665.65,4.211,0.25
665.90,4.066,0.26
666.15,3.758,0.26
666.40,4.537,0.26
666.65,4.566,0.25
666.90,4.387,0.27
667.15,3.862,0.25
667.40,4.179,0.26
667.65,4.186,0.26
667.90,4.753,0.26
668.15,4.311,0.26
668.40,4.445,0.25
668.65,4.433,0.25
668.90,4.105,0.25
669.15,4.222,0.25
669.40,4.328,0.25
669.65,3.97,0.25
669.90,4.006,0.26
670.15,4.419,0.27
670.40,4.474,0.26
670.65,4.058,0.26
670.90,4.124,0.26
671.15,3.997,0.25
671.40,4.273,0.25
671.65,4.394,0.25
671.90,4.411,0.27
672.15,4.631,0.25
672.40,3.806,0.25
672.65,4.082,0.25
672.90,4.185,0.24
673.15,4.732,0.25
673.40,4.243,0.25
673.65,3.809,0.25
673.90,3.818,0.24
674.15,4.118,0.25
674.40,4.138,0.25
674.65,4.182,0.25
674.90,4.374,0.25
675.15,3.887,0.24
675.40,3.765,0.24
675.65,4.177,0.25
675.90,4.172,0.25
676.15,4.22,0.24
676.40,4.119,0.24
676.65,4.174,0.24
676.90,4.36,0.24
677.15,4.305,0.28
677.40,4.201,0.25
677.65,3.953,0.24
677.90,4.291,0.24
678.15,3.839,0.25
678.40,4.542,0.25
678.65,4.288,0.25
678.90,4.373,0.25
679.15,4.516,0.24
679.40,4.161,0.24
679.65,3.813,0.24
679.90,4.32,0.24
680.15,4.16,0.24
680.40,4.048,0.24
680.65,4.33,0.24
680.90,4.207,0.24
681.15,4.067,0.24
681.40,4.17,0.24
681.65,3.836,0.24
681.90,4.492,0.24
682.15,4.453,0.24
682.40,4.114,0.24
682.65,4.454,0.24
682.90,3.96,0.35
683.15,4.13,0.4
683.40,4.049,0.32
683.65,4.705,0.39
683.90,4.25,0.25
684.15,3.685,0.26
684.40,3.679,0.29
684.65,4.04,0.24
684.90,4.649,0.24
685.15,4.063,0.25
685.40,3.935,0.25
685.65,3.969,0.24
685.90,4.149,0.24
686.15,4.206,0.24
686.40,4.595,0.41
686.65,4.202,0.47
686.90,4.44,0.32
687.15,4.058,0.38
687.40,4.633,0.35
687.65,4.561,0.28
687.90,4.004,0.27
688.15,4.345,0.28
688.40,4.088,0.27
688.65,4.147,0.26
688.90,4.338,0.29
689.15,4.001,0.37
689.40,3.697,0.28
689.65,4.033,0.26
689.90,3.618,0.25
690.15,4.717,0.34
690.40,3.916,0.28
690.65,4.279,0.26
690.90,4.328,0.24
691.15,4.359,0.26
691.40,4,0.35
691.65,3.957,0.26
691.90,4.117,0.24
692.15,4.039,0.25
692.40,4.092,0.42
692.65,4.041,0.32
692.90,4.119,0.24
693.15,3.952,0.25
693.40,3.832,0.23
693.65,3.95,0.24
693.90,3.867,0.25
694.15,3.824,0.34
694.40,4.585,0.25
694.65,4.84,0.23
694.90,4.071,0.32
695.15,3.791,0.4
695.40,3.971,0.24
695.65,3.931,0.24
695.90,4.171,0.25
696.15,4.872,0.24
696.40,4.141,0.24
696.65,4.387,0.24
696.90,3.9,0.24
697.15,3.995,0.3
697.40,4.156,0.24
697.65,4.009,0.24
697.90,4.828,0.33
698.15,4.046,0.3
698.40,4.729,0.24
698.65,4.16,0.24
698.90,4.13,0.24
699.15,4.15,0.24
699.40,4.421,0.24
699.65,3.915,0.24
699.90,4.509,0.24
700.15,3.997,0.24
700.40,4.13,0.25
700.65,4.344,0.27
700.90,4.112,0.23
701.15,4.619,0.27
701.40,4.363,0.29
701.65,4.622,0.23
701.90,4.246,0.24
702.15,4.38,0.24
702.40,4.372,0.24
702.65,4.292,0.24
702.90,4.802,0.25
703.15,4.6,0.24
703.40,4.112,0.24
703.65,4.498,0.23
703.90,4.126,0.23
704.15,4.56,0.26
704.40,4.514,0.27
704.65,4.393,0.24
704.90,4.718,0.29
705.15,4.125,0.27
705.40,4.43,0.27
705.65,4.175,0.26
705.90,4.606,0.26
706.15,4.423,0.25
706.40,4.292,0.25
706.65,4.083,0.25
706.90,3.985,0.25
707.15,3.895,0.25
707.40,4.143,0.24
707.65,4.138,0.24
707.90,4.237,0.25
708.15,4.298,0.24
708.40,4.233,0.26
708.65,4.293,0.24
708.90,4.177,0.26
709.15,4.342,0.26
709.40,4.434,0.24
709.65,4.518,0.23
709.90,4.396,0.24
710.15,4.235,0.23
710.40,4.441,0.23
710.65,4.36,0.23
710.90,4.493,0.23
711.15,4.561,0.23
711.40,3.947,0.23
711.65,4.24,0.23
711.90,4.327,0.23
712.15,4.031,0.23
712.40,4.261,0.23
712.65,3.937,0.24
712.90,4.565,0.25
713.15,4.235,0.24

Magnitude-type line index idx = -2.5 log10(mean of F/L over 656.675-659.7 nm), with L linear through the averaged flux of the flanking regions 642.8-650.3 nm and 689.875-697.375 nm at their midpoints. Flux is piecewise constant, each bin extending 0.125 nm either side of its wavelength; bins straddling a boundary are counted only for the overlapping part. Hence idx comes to 0.07 mag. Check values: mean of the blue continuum 4.74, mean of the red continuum 4.13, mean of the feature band 4.3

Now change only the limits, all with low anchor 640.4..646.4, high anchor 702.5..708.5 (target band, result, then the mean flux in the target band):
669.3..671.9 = 0.10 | 4.21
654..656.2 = 0.07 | 4.45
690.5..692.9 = 0.08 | 4.13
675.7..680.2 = 0.09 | 4.21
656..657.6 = 0.06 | 4.48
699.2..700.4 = 0.04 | 4.2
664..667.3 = 0.10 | 4.25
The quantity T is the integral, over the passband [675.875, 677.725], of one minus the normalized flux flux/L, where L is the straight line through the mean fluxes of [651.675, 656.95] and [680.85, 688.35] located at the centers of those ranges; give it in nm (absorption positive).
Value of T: 0.04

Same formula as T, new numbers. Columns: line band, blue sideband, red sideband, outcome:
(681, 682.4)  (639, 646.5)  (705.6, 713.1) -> 0.10 nm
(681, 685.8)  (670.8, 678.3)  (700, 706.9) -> 0.09 nm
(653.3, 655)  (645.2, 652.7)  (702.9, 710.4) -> 0.08 nm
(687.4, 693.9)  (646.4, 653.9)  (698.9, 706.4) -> 0.45 nm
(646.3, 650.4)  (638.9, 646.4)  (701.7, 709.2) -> 0.15 nm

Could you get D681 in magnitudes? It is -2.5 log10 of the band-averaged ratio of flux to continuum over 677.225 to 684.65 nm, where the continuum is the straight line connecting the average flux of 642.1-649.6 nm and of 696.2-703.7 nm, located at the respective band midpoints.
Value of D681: 0.07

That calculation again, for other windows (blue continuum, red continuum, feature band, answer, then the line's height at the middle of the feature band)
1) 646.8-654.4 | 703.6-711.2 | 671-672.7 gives 0.061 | 4.48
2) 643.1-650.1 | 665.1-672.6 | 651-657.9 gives 0.022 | 4.57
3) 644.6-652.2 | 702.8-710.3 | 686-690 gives 0.062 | 4.43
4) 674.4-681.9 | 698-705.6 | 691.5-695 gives 0.050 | 4.28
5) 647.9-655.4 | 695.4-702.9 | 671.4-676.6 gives 0.063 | 4.41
